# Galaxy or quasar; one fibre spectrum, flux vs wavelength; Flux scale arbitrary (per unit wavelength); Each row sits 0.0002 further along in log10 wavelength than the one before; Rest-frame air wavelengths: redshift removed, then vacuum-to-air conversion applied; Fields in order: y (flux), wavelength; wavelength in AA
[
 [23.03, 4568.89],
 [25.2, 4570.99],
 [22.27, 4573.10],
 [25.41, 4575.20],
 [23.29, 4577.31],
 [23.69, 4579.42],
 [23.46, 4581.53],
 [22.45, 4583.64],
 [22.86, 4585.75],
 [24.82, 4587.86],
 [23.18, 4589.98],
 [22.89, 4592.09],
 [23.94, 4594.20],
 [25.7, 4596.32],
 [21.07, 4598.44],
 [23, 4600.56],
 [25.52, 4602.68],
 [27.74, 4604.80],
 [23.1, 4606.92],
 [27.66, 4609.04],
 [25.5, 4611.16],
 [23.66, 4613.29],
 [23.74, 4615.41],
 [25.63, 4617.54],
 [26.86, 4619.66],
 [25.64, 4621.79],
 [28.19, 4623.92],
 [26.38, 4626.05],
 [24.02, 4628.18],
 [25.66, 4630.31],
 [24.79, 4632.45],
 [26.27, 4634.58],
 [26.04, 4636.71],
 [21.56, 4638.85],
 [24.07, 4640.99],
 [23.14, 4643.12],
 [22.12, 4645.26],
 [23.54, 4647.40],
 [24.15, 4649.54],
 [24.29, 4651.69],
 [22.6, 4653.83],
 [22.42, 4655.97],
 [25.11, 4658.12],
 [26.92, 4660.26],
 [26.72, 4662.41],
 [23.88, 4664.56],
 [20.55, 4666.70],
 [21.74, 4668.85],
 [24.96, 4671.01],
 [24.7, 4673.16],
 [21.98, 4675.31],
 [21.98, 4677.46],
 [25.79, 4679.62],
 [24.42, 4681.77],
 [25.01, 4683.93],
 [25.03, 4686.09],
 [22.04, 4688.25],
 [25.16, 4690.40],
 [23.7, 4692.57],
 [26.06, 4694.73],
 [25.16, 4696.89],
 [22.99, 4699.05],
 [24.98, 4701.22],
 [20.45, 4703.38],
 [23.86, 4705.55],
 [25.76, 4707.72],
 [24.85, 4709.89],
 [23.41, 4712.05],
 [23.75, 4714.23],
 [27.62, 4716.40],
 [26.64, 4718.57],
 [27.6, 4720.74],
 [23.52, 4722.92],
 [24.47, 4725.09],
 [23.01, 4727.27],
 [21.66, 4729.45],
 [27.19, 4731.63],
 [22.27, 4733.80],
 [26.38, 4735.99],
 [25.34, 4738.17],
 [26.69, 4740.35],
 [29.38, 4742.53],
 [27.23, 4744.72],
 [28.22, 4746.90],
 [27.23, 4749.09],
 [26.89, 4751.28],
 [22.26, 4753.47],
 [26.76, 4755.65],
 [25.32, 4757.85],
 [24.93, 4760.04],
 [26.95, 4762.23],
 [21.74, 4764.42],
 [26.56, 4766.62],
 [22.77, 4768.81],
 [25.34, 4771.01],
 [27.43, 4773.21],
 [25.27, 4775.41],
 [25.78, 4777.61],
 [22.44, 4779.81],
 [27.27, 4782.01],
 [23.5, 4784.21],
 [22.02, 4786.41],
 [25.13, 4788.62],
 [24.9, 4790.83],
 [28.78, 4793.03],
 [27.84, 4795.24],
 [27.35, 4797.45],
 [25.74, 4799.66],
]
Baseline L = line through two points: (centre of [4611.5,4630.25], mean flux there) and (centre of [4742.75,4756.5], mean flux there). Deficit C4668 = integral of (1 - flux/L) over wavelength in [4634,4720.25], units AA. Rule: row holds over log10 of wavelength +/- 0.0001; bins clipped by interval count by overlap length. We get 6.1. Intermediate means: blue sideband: 25.5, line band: 24.1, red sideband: 26.6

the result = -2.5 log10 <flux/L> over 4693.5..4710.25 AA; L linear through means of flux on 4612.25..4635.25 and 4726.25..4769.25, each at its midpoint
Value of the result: 0.06 mag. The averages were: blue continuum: 25.5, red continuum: 25.5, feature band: 24.2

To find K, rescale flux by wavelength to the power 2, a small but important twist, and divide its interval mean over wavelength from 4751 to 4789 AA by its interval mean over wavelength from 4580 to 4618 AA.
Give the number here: 1.11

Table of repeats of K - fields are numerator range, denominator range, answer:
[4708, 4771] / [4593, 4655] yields 1.08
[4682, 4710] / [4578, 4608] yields 1.06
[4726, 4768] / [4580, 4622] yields 1.12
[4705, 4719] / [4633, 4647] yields 1.08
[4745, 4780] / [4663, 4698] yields 1.10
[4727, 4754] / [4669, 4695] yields 1.10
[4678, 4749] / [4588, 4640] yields 1.05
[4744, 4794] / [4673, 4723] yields 1.07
